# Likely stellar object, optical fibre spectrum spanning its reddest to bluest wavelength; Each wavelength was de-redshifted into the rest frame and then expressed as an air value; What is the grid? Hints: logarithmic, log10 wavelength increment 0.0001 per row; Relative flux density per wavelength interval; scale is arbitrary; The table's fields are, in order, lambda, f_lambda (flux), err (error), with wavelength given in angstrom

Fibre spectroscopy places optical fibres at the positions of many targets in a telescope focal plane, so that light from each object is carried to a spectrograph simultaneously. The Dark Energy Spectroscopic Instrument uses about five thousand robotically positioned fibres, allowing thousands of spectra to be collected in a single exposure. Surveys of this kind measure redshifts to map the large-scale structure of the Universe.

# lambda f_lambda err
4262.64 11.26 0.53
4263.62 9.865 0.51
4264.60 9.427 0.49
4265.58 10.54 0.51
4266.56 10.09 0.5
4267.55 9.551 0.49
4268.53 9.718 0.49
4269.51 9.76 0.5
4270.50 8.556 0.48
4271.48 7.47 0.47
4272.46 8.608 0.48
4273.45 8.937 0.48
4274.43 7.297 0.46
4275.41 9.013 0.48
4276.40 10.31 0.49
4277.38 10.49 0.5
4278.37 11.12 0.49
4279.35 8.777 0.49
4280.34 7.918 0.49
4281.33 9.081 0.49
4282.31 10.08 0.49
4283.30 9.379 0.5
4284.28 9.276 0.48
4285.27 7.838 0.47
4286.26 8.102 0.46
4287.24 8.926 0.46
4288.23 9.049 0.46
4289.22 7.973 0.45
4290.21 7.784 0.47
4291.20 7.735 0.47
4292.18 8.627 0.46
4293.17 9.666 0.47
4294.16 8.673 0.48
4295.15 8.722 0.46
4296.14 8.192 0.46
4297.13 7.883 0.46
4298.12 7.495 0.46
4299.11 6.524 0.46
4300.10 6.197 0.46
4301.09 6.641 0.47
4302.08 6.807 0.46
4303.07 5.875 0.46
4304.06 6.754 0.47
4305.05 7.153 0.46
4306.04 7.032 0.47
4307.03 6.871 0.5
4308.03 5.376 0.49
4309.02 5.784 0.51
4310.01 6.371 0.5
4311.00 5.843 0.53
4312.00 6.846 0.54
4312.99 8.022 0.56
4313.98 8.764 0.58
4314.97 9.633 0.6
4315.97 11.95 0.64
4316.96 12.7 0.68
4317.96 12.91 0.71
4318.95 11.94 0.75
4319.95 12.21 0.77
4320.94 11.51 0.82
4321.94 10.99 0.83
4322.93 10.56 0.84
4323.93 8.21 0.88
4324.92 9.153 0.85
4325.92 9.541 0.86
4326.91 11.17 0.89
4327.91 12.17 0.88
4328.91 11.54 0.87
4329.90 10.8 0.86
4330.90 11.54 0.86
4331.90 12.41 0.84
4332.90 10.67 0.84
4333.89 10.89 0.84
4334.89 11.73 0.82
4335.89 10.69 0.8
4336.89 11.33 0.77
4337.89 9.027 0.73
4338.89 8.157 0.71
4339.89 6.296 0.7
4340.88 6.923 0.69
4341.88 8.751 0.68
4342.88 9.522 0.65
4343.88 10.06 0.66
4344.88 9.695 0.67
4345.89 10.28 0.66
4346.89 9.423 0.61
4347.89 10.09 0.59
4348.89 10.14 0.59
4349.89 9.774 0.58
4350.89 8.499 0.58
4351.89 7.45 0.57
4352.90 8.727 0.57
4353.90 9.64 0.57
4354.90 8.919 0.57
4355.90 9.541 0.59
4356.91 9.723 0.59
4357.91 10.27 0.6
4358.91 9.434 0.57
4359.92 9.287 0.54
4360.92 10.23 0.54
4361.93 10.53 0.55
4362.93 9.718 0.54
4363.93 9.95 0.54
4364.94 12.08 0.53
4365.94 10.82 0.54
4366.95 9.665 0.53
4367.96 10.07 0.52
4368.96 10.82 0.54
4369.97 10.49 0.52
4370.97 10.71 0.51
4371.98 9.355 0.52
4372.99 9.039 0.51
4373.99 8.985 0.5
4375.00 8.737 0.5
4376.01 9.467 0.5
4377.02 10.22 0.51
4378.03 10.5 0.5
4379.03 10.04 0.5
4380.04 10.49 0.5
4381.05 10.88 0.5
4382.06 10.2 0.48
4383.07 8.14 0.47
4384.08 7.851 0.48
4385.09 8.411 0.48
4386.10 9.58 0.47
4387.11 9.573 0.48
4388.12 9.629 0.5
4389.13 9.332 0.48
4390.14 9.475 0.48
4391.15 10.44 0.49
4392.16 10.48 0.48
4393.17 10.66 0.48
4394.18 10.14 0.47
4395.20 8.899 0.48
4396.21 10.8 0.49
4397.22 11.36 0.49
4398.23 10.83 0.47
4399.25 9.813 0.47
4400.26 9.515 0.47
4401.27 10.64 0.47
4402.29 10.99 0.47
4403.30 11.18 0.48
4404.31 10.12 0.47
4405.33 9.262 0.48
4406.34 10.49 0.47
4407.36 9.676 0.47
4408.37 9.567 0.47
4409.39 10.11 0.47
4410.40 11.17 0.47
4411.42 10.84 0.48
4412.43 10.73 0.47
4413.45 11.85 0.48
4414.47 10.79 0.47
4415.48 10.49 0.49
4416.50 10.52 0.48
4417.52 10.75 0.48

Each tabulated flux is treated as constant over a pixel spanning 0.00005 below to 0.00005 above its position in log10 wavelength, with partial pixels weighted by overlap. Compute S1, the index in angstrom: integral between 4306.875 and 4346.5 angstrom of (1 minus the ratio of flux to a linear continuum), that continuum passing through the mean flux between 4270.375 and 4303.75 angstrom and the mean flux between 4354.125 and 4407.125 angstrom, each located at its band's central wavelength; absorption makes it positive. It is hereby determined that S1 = -3.1 angstrom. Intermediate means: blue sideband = 8.37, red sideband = 9.95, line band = 9.74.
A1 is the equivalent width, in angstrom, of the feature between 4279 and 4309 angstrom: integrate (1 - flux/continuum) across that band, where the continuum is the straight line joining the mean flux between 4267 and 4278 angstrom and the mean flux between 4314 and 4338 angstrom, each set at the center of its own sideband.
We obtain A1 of 6.1 angstrom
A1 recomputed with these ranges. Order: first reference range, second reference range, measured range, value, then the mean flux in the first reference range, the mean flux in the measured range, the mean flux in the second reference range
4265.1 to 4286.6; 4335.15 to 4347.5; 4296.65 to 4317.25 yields 4.0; 9.18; 7.4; 9.23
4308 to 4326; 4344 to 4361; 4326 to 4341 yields -1.5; 9.49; 10.4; 9.47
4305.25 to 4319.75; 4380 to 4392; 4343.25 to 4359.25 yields -0.7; 8.62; 9.48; 9.49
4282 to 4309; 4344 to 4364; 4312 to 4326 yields -3.3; 7.75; 10.5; 9.57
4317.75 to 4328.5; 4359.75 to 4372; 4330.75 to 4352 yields 1.9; 10.9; 9.71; 10.4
